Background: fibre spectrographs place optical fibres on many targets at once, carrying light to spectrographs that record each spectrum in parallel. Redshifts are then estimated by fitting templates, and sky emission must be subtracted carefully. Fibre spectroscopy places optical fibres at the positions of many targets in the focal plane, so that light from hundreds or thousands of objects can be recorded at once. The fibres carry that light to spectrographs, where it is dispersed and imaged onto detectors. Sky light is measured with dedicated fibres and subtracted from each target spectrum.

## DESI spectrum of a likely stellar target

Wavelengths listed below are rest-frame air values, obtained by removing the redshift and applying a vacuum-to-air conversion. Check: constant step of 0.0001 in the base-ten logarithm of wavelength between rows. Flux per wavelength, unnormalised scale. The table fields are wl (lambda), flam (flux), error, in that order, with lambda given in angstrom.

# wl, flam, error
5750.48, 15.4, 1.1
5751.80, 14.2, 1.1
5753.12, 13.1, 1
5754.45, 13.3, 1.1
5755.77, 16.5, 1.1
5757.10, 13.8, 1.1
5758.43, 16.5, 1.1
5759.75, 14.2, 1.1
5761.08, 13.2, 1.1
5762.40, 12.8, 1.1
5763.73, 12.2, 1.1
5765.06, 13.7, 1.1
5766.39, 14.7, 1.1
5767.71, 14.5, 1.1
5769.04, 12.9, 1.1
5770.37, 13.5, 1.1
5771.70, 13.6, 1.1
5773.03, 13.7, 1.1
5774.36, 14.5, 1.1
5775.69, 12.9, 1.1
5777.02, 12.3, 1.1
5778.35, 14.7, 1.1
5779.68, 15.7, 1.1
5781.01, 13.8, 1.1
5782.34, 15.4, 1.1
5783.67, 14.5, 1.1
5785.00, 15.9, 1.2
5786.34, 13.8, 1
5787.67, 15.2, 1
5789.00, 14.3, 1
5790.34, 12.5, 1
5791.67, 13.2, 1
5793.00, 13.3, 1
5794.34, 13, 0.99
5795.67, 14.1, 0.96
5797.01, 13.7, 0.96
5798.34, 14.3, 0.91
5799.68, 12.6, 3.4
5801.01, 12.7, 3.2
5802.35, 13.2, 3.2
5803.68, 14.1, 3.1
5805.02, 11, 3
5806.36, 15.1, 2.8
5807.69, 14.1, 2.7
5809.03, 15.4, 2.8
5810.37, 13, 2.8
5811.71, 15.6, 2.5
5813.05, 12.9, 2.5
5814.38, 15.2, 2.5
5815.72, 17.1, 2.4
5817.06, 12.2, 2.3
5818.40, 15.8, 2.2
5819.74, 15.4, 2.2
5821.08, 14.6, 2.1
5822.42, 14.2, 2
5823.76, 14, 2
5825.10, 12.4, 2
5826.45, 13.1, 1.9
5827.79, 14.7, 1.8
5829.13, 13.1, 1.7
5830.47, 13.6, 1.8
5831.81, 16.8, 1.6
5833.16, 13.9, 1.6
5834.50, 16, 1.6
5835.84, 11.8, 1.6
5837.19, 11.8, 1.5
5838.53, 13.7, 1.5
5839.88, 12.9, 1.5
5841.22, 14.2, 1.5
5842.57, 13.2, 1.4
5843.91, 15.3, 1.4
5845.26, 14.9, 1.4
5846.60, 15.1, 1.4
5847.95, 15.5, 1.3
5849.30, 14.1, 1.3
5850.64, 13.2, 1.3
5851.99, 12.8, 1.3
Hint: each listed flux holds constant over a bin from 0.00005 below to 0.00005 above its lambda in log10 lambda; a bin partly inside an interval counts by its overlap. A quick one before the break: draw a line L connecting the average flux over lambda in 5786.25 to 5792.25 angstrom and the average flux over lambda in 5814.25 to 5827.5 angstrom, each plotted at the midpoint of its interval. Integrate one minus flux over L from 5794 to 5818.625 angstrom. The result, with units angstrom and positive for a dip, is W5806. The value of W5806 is 0.3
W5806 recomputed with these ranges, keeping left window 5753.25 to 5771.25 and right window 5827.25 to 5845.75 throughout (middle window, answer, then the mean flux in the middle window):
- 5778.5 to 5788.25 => -0.6 angstrom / 14.9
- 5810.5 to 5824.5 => -0.7 angstrom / 14.6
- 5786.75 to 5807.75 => 0.7 angstrom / 13.5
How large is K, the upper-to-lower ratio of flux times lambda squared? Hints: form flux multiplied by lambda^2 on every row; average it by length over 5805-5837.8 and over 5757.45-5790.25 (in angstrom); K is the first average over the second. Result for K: 1.0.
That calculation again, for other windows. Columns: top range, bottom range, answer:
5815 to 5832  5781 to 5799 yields 1.03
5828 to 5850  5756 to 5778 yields 1.05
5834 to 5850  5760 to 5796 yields 1.04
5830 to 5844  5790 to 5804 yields 1.05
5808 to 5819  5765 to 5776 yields 1.07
